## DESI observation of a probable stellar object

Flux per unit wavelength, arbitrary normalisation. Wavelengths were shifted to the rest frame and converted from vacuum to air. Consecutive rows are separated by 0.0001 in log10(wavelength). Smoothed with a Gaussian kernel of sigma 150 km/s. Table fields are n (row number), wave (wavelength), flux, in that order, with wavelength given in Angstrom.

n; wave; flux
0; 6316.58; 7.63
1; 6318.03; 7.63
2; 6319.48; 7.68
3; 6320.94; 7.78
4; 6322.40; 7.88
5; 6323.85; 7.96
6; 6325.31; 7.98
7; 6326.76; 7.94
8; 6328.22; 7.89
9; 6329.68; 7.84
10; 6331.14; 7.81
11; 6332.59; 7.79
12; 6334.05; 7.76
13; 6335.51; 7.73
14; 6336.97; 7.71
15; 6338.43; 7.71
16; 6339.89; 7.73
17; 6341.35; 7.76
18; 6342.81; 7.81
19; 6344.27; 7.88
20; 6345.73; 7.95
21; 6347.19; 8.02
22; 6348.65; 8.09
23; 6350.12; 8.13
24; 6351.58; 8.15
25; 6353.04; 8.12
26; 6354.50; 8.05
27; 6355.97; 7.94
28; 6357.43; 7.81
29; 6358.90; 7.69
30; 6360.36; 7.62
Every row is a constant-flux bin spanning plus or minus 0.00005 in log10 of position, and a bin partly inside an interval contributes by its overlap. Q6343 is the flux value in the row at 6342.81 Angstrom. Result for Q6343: 7.81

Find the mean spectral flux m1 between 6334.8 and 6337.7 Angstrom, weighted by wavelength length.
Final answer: 7.72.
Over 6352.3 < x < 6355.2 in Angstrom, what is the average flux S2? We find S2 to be 8.1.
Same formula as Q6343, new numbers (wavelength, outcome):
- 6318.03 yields 7.63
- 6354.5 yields 8.05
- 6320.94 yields 7.78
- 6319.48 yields 7.68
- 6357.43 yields 7.81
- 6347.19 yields 8.02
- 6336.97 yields 7.71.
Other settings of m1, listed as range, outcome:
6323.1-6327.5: 7.97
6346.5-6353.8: 8.1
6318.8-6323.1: 7.76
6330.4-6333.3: 7.82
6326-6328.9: 7.93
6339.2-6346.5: 7.83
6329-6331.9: 7.84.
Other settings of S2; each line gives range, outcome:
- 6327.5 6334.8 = 7.82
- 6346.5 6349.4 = 8.04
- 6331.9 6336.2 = 7.75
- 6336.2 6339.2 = 7.71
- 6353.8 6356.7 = 7.98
